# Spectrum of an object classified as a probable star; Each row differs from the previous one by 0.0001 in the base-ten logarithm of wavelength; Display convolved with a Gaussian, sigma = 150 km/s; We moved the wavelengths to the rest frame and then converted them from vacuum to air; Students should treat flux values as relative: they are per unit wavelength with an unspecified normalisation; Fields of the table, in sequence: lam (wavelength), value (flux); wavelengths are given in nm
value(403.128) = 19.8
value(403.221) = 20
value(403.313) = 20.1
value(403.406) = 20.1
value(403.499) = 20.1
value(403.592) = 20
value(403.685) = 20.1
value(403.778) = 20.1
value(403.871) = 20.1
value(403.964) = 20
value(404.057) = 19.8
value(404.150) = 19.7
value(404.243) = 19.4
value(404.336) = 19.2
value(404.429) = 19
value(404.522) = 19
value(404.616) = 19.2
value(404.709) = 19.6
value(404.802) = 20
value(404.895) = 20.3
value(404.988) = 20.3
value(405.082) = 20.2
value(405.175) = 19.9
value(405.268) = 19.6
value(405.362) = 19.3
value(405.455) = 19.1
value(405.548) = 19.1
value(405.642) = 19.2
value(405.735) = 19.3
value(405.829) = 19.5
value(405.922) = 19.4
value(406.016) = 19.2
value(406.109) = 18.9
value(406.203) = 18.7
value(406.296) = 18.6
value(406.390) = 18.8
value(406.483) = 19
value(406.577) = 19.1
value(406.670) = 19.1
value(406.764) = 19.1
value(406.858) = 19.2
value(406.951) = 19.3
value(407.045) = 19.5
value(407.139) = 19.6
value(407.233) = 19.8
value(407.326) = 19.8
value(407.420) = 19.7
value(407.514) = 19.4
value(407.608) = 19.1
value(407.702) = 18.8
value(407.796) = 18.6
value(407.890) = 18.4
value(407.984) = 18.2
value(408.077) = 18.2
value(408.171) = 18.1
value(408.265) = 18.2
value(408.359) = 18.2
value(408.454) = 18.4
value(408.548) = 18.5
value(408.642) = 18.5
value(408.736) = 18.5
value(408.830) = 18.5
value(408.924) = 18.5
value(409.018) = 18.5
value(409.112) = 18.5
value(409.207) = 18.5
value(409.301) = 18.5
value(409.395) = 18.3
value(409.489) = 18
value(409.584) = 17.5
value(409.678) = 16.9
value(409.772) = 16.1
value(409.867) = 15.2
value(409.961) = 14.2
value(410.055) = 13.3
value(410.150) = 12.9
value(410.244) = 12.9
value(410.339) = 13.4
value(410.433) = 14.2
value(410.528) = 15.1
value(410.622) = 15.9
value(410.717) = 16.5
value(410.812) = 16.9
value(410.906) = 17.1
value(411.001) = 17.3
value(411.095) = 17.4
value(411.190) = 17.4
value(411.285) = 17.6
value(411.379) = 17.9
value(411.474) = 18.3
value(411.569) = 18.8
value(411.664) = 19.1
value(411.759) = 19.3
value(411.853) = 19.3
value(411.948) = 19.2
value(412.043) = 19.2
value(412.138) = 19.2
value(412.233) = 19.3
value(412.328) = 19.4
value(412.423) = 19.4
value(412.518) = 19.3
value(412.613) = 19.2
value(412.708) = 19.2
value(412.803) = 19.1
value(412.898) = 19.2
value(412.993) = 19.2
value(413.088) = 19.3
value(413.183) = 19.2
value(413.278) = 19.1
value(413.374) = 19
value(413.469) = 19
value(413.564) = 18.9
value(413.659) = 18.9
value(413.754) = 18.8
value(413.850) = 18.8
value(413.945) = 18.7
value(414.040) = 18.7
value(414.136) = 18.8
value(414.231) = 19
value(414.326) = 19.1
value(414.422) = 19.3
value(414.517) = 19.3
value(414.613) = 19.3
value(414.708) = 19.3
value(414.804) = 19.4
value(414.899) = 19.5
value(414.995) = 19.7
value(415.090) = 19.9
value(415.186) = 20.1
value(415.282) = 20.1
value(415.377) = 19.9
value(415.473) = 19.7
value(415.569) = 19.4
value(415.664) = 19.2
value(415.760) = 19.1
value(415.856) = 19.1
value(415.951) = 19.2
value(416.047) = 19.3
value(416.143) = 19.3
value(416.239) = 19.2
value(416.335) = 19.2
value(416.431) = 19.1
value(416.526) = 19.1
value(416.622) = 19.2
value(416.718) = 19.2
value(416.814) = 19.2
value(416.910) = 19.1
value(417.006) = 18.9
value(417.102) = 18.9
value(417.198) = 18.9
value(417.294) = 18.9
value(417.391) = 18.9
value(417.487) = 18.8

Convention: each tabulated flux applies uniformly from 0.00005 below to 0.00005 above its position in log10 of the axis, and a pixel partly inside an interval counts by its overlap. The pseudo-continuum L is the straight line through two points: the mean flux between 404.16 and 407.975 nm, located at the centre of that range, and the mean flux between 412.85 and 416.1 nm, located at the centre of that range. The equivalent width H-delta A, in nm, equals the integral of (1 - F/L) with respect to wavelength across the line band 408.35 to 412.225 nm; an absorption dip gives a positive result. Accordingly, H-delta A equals 0.40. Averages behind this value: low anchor 19.3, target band 17.3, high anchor 19.3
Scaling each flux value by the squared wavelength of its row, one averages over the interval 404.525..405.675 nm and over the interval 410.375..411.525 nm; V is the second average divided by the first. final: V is 0.88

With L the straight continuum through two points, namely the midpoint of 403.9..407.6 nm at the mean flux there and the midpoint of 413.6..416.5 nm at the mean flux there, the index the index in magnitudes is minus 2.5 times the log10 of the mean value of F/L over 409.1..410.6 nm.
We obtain 0.22 mag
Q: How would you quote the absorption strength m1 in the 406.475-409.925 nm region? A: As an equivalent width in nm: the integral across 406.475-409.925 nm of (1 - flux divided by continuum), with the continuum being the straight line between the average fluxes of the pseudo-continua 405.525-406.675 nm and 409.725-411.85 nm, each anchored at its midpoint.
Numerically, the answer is -0.13 nm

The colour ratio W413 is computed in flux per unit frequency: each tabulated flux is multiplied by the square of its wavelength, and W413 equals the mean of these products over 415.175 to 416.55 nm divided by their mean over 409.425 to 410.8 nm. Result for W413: 1.31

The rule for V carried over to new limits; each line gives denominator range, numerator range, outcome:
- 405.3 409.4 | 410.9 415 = 1.03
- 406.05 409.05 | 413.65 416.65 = 1.06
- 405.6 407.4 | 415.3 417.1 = 1.05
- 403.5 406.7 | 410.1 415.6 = 0.98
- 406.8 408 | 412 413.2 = 1.03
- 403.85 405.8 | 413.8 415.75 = 1.04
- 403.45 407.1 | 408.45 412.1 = 0.90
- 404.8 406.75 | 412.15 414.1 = 1.02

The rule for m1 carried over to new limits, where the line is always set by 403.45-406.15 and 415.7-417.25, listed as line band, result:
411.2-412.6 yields 0.03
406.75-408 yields 0.02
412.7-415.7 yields -0.01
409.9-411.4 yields 0.29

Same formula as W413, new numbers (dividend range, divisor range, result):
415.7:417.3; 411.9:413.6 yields 1.01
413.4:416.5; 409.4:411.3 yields 1.25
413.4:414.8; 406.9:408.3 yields 1.03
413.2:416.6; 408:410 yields 1.11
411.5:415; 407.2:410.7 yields 1.13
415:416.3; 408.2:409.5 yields 1.10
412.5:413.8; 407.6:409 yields 1.06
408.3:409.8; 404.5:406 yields 0.95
